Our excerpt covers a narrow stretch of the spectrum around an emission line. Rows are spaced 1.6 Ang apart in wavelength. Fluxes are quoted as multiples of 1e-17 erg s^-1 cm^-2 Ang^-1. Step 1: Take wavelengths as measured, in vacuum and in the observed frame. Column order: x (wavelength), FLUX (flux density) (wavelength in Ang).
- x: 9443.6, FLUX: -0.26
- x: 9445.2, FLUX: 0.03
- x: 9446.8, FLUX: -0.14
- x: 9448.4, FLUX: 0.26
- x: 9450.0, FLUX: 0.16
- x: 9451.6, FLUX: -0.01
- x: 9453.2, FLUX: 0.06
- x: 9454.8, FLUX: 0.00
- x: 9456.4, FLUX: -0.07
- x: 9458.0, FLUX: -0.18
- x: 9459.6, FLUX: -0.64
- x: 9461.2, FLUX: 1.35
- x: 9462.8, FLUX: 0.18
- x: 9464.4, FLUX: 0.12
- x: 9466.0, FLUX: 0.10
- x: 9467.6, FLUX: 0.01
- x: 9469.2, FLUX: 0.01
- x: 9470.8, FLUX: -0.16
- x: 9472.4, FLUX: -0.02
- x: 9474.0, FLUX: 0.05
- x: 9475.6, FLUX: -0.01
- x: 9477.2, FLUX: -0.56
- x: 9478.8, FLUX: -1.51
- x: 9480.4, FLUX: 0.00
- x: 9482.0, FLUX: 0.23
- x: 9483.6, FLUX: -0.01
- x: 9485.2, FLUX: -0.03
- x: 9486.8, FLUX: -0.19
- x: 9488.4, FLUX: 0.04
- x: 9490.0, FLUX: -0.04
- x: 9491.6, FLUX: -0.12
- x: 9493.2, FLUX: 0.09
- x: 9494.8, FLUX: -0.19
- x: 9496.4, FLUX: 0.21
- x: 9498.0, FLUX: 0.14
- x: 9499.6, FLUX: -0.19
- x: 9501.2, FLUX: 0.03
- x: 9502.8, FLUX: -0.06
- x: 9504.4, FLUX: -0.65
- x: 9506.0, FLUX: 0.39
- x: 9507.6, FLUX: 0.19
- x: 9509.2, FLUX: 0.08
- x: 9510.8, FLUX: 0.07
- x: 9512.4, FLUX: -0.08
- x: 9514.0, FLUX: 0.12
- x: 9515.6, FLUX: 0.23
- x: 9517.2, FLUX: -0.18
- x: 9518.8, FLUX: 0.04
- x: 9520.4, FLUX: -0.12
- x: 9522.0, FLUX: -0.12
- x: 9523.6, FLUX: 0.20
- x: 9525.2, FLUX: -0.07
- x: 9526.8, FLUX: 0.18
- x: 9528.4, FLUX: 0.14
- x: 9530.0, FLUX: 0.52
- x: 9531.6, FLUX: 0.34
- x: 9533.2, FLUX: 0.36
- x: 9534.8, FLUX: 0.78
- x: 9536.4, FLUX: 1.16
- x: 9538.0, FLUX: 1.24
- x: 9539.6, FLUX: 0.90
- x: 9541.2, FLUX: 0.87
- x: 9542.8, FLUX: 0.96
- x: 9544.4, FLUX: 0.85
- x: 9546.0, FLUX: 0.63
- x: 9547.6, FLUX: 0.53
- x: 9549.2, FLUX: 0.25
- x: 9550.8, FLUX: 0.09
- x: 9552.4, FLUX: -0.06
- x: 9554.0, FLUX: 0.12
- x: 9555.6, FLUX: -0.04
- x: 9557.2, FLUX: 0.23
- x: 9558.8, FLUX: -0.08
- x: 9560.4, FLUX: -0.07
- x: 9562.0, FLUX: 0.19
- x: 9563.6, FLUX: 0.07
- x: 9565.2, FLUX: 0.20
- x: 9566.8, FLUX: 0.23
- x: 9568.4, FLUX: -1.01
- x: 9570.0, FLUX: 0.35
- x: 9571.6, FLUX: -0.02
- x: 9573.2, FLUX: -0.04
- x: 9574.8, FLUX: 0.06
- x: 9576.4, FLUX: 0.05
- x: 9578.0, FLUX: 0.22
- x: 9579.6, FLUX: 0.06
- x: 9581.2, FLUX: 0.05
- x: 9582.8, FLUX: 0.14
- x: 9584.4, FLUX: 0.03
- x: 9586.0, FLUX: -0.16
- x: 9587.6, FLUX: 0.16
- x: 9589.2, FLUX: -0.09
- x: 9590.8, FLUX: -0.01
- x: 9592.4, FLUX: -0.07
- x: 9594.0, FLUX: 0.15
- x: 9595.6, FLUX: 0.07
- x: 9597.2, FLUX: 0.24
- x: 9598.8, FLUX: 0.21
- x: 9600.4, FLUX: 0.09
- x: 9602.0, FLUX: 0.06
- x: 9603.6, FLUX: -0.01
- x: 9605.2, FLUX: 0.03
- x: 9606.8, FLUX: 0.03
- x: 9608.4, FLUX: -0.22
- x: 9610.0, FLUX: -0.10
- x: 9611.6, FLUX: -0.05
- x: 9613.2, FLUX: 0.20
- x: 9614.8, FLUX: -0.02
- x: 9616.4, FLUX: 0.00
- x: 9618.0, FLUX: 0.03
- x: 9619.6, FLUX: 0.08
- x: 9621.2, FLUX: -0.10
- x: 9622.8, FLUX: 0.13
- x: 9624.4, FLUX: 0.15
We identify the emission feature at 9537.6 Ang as [O II]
